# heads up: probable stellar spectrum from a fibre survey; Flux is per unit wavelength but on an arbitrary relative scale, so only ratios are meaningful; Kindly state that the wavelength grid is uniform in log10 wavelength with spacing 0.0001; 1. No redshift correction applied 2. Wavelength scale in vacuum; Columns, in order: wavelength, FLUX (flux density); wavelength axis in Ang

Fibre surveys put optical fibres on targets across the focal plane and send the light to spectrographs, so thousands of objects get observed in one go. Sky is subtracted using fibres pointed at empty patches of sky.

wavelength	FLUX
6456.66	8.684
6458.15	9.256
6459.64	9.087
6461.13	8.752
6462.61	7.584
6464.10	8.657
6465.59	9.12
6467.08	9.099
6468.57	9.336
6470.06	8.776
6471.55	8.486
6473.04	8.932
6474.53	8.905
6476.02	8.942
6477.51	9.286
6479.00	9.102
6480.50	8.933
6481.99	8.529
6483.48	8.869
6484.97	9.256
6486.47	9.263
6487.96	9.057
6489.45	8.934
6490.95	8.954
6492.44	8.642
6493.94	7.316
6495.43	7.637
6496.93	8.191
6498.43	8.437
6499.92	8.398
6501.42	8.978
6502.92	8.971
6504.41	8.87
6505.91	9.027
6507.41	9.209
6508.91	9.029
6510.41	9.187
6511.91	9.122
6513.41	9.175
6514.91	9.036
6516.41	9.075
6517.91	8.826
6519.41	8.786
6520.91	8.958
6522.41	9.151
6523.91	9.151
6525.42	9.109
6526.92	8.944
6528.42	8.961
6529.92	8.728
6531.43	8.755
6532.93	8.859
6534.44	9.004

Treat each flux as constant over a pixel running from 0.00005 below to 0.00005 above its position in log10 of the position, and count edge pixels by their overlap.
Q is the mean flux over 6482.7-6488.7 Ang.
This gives 9.11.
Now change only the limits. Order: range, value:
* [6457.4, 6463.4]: 8.67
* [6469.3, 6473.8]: 8.73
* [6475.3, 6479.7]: 9.12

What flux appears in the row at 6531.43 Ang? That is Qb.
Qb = 8.755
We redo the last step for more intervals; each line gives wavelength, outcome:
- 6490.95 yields 8.954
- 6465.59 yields 9.12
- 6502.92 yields 8.971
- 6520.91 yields 8.958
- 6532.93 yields 8.859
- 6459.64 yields 9.087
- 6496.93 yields 8.191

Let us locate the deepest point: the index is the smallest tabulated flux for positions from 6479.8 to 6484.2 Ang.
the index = 8.529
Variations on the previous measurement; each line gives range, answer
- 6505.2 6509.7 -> 9.027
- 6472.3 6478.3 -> 8.905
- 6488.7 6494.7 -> 7.316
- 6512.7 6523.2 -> 8.786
